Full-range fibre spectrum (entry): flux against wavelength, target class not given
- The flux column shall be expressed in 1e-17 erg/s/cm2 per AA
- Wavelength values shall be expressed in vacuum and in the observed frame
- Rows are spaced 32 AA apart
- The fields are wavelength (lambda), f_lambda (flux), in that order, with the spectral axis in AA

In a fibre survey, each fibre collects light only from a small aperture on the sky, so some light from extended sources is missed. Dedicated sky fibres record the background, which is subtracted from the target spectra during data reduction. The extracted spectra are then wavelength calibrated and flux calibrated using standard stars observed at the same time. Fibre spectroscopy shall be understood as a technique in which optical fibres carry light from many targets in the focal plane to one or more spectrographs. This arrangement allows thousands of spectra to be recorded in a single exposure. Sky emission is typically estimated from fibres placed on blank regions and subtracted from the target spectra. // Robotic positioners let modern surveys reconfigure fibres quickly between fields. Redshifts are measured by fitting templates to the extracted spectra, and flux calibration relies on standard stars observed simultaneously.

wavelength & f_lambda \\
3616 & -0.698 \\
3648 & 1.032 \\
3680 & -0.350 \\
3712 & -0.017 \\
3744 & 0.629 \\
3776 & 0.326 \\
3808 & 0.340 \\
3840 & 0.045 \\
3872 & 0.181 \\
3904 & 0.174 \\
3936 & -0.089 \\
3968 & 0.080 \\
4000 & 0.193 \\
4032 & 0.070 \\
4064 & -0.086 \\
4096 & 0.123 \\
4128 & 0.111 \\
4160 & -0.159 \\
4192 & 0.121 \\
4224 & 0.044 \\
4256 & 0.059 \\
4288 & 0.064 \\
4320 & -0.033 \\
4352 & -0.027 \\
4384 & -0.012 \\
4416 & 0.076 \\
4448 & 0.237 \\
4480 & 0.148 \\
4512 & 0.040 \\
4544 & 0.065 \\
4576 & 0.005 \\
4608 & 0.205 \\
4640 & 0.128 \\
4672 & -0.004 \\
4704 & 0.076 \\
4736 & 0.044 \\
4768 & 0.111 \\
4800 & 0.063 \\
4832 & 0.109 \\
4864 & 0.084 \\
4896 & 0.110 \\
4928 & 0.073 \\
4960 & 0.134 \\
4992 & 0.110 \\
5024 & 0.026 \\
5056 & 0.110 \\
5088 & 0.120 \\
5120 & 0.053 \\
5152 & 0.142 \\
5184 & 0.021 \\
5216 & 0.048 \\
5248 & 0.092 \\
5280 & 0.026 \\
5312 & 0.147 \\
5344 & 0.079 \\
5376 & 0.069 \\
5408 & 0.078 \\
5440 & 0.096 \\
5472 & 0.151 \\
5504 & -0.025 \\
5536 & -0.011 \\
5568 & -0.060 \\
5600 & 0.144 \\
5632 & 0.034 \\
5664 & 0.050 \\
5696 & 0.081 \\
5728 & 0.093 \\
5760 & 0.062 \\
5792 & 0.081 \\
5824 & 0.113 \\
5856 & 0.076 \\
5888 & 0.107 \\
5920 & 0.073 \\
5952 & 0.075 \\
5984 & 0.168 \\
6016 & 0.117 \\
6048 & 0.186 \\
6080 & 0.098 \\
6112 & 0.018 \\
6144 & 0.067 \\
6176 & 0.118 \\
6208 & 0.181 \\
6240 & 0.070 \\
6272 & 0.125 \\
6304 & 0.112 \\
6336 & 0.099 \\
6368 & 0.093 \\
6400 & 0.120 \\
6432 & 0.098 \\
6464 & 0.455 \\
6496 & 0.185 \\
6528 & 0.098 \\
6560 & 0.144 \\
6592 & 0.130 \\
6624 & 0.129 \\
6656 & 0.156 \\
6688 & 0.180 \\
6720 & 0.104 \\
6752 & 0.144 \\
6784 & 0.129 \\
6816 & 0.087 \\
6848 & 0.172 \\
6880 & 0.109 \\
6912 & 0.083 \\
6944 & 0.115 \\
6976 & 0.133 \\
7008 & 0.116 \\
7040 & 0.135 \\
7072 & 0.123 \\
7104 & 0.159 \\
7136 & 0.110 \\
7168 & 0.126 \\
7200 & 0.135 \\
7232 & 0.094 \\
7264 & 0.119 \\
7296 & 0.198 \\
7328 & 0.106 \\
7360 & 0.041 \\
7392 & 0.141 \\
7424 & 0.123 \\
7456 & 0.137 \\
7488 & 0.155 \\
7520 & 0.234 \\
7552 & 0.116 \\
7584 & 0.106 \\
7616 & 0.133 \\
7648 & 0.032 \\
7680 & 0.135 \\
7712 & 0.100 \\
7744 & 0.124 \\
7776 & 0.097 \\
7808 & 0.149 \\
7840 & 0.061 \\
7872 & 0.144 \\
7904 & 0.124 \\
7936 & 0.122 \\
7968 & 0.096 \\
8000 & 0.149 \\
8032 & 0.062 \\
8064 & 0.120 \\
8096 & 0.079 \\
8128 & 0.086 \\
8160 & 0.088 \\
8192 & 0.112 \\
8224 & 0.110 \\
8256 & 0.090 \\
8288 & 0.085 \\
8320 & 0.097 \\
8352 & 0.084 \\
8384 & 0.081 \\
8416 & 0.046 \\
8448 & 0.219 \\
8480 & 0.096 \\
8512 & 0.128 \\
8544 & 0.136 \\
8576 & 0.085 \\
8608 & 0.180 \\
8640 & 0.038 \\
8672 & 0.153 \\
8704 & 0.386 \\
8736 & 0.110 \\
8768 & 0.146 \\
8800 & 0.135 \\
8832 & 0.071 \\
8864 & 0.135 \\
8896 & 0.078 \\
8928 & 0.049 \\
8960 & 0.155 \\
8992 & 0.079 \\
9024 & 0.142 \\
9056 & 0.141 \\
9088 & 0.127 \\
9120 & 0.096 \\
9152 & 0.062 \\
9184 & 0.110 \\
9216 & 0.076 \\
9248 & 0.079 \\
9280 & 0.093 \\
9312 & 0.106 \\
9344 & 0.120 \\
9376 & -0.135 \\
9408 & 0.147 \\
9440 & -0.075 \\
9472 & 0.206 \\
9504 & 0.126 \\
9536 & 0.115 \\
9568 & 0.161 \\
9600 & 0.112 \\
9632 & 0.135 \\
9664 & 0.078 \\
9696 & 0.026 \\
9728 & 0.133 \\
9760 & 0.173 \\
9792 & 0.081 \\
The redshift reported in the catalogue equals 0.735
